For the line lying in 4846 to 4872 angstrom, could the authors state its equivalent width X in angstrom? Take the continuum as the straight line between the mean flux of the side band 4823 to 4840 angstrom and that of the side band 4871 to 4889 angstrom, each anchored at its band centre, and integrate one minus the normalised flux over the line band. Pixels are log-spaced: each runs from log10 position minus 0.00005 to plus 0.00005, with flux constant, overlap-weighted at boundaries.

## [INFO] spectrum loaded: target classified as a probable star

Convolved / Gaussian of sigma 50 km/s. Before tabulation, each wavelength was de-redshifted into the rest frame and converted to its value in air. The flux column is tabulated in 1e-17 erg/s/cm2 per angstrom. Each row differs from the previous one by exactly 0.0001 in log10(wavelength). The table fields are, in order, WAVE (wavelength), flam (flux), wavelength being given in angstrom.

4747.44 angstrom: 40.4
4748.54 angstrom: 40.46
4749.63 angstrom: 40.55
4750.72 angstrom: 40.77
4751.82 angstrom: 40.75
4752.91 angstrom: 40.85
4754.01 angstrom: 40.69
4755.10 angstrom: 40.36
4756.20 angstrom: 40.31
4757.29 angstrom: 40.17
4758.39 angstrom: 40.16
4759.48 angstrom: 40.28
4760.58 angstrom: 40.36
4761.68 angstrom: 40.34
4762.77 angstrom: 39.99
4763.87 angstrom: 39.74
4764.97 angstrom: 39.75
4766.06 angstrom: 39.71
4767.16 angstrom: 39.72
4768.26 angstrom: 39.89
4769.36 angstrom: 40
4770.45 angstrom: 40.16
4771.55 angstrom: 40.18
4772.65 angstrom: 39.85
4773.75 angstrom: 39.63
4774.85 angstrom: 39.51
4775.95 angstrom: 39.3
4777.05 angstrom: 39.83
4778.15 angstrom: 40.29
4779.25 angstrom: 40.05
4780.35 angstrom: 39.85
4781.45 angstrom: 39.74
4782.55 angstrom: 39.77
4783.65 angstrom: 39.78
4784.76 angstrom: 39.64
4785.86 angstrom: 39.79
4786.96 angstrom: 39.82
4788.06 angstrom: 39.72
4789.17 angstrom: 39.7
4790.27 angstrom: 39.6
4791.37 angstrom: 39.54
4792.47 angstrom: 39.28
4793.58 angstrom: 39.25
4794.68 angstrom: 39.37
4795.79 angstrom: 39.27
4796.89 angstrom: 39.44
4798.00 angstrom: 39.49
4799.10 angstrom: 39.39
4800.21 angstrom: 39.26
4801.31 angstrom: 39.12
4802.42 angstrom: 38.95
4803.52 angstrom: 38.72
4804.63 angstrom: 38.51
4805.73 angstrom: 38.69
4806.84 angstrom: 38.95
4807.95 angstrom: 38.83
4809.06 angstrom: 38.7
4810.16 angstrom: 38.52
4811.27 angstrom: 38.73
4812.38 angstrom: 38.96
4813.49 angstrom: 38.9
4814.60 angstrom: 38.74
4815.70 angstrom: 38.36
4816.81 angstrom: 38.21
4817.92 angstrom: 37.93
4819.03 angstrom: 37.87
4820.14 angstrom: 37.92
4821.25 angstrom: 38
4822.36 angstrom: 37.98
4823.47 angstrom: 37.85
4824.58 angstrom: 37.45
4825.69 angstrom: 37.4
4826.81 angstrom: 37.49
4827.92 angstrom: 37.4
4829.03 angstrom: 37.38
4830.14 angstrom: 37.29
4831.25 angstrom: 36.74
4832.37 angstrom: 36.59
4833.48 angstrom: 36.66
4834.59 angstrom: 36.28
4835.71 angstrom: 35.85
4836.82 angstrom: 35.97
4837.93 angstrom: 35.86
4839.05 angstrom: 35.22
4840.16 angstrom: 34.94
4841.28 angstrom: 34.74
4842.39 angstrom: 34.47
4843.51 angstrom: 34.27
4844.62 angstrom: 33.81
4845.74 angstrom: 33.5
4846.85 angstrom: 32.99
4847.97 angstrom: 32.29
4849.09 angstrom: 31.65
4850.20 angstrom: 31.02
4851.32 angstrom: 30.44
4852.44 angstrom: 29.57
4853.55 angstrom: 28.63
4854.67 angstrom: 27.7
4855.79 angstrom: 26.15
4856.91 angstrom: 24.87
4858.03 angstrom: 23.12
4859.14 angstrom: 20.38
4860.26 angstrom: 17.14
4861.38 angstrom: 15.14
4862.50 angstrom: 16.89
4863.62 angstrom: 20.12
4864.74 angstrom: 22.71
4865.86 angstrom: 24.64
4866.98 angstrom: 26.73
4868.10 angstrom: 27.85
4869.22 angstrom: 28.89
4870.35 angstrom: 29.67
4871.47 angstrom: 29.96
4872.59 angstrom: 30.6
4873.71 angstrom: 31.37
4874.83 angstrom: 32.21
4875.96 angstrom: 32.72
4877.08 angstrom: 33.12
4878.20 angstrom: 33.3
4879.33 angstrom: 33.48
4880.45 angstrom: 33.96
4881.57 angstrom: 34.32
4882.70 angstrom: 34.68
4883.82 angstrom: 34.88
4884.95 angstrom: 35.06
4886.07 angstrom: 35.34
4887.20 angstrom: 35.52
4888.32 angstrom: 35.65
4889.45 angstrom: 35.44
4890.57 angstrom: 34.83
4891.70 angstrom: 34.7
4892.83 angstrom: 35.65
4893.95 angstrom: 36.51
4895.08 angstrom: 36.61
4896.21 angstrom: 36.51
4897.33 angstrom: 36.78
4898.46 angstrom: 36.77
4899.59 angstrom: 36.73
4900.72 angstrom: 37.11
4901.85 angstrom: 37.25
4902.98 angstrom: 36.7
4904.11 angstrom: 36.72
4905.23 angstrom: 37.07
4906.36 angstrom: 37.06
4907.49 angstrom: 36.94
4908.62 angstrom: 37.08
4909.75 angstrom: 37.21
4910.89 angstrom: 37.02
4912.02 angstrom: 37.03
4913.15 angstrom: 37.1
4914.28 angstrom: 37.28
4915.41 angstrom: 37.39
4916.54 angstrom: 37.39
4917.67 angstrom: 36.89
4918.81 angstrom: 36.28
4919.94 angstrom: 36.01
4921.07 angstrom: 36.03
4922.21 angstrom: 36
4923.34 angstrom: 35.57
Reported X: 6.6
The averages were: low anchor 36.7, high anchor 33.5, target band 26.1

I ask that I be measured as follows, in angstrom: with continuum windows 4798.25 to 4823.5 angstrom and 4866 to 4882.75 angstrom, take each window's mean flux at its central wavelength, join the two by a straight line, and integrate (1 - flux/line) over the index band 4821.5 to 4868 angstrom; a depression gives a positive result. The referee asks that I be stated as 5.0 angstrom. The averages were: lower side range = 38.6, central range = 31.2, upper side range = 31.2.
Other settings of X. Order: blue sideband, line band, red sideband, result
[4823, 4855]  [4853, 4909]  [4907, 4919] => 7.1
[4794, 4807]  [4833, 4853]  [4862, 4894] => 0.6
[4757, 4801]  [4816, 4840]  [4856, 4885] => -2.7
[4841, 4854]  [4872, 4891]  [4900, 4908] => 0.7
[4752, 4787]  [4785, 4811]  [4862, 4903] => -0.7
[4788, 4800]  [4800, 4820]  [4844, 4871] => -1.4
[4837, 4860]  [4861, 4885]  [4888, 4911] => 3.2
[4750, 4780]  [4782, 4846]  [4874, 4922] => 1.0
